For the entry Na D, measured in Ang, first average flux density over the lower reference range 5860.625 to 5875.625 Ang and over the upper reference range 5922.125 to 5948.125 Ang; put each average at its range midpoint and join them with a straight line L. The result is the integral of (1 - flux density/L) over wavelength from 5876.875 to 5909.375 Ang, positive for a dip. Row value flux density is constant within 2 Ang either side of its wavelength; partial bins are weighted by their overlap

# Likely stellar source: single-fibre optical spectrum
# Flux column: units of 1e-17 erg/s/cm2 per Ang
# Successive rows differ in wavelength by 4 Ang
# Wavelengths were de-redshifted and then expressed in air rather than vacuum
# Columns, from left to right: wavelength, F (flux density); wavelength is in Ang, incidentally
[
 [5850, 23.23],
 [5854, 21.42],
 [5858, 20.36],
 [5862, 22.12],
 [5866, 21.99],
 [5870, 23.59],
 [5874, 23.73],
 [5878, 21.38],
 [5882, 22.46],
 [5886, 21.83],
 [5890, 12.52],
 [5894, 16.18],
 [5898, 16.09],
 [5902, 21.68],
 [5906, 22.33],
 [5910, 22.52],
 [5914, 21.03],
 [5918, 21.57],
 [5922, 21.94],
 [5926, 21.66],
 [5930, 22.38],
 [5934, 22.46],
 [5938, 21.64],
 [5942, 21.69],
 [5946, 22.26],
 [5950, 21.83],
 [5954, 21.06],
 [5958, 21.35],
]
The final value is 4.5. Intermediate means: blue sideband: 22.9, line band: 19.4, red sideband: 22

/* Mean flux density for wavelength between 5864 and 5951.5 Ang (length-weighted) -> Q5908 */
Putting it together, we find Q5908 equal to 21.1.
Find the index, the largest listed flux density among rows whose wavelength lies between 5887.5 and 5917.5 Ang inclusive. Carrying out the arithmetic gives 22.52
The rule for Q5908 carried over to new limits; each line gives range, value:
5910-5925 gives 21.7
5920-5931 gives 22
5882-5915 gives 19.4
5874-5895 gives 19.5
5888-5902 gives 15.9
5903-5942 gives 21.9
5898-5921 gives 21.3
